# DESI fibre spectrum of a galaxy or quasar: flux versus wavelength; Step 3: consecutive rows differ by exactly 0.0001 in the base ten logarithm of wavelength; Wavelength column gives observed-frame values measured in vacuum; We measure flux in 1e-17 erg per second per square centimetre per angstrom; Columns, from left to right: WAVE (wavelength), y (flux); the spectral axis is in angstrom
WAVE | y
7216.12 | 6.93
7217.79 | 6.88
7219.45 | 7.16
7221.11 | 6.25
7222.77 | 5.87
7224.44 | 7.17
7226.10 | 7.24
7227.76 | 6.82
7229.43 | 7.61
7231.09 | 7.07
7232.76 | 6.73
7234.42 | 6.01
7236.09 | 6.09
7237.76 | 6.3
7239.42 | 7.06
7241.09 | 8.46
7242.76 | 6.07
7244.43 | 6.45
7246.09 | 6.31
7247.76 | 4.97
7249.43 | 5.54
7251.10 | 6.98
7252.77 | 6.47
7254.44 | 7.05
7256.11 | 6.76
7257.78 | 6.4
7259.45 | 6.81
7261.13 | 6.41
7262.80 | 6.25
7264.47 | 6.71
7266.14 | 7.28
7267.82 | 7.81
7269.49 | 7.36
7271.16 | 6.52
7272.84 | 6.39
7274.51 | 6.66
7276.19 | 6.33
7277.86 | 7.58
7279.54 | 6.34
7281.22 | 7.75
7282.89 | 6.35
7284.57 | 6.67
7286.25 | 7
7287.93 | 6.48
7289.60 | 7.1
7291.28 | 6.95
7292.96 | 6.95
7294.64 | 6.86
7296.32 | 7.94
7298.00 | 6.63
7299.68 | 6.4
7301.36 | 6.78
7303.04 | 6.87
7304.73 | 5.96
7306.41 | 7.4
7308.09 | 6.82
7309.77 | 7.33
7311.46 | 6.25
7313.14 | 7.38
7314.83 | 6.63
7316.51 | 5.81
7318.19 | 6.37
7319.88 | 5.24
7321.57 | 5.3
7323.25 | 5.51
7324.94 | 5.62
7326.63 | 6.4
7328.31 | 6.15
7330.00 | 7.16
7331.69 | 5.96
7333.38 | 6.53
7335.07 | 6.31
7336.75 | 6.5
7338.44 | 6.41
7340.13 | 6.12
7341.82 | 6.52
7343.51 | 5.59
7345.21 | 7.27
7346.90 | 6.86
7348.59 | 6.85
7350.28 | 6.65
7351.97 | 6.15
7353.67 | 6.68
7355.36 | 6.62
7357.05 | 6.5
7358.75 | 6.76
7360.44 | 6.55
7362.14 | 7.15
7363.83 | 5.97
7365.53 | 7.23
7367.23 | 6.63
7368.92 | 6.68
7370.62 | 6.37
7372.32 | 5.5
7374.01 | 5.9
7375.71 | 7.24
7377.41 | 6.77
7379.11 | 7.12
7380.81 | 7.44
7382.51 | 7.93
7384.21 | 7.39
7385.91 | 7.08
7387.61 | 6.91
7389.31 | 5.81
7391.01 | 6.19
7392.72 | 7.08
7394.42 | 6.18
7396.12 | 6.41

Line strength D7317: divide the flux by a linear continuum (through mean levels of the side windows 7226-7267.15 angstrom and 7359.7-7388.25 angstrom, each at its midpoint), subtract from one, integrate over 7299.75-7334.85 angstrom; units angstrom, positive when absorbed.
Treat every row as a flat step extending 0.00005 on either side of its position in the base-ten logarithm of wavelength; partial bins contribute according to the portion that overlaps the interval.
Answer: 1.9 angstrom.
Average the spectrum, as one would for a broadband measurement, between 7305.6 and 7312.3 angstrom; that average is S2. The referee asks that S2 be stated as 6.95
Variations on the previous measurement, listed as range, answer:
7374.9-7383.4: 7.3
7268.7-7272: 6.94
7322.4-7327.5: 5.85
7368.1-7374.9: 6.12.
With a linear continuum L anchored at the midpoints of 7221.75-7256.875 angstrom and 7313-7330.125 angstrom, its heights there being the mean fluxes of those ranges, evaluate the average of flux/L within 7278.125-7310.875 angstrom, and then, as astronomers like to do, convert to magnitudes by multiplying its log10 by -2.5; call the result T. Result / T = -0.11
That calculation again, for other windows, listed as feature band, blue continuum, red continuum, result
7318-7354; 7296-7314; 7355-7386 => 0.09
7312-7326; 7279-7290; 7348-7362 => 0.12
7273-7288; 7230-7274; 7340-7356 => -0.03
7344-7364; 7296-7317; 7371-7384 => 0.02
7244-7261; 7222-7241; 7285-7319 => 0.07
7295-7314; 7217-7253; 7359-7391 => -0.03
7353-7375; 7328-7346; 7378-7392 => 0.04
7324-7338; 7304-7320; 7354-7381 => 0.05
